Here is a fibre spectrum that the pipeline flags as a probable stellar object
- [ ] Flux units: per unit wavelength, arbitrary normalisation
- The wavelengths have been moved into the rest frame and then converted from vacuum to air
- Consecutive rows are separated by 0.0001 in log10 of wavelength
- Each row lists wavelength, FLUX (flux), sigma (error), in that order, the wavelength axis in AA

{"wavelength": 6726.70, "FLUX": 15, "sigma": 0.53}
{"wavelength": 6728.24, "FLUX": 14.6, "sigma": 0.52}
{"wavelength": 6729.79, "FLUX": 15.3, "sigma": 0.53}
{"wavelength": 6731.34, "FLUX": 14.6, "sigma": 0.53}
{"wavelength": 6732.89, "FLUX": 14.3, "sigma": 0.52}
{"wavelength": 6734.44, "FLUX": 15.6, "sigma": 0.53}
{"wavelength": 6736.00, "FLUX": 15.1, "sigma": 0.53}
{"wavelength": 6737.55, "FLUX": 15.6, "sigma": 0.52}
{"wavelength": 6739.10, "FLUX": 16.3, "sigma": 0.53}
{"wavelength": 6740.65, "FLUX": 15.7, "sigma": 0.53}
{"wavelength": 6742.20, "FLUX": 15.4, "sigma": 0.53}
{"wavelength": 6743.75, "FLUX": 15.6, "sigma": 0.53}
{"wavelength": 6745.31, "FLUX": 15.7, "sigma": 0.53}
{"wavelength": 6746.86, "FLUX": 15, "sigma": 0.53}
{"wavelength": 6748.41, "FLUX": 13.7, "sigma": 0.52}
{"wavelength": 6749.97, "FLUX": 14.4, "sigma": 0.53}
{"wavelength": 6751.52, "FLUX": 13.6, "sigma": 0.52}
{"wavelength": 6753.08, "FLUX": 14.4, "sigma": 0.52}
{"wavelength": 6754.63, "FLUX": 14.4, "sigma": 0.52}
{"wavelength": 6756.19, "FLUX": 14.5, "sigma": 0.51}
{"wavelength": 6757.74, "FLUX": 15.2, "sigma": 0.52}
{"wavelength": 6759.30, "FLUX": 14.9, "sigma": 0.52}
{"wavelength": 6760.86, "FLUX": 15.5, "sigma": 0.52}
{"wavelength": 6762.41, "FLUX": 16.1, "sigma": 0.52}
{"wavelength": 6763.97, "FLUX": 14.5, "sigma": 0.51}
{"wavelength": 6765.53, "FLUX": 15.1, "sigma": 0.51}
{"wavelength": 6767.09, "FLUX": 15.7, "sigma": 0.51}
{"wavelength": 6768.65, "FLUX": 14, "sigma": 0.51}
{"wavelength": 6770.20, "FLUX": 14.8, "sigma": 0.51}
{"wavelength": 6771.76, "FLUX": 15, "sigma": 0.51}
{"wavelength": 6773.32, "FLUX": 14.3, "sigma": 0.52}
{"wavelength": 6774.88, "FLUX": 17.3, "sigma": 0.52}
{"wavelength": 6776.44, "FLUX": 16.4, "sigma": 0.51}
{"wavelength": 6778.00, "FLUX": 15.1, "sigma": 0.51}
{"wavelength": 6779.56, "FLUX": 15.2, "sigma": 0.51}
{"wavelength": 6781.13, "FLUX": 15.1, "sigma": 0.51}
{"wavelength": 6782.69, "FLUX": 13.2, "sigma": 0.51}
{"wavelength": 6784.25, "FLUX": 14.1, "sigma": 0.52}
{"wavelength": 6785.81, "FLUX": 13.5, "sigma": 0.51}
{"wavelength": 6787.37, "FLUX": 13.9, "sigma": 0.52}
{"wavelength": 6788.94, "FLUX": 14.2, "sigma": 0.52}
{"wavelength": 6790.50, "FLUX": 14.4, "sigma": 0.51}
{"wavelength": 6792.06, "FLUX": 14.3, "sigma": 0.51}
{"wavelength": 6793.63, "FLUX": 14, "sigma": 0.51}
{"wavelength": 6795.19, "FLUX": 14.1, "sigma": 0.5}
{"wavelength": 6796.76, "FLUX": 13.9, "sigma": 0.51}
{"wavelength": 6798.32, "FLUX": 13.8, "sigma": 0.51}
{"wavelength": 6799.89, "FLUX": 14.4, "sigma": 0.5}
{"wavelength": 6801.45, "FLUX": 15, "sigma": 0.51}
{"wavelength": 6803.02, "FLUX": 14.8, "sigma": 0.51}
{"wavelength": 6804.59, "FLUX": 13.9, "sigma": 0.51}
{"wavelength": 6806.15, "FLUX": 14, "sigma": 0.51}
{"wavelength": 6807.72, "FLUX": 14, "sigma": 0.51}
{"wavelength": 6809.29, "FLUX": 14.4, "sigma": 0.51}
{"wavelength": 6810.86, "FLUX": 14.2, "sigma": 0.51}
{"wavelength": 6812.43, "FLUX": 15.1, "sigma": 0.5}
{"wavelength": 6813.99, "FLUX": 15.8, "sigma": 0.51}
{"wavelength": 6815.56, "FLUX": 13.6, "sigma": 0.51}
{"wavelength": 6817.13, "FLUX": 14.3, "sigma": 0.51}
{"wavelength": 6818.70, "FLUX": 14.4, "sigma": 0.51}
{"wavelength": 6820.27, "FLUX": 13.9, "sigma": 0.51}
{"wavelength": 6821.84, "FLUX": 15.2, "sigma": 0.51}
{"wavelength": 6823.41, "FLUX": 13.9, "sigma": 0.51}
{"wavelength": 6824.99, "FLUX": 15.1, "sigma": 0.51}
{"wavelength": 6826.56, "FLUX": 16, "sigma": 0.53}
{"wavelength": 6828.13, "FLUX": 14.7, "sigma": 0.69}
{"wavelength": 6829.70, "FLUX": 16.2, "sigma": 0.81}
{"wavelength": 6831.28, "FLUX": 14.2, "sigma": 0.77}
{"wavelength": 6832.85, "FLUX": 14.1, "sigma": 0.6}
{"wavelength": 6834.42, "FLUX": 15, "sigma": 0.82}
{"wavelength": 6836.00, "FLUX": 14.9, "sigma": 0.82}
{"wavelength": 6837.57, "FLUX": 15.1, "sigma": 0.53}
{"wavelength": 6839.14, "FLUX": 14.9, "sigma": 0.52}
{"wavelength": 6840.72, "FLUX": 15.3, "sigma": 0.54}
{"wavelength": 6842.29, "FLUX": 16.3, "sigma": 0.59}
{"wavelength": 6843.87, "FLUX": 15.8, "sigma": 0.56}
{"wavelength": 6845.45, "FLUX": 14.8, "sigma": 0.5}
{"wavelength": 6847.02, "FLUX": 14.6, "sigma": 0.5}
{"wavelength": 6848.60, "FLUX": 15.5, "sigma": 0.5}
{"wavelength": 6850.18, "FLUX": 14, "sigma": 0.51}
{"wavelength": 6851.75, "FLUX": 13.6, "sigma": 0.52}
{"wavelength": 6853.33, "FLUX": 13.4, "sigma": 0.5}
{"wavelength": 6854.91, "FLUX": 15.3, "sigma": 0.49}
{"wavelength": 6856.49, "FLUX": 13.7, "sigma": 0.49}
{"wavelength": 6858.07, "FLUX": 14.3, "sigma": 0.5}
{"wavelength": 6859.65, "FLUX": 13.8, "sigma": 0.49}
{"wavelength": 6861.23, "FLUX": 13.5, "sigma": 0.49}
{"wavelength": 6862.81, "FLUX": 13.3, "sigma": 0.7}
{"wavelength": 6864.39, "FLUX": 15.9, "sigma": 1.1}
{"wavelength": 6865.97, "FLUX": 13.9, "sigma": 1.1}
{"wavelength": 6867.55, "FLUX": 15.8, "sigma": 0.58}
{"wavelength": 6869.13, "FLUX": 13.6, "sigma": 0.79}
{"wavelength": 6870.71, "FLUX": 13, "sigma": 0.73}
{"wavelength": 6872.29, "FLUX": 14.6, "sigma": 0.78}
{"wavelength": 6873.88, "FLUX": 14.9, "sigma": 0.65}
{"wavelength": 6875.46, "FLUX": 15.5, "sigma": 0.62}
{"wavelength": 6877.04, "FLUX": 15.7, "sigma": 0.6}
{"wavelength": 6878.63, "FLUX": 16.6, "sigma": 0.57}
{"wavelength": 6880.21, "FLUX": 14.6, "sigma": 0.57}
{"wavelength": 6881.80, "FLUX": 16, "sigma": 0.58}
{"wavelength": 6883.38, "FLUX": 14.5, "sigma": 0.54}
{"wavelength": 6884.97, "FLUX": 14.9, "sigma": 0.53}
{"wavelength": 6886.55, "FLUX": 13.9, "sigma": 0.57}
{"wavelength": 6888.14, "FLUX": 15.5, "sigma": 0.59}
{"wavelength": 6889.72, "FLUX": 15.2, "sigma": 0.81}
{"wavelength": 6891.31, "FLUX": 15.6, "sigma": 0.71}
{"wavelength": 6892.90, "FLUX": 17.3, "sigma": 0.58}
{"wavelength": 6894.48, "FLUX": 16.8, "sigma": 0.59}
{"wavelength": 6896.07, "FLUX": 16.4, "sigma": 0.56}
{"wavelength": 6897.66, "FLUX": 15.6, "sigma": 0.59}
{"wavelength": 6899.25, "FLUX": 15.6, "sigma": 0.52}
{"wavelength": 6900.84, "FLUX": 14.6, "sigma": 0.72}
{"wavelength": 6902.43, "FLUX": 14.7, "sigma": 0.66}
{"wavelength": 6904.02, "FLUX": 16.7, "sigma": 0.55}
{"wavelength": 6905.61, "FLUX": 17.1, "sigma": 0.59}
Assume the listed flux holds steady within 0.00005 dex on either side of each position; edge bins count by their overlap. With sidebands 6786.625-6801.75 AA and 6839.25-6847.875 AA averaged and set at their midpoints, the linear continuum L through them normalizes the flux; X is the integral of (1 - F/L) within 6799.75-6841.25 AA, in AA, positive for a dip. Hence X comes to 0.3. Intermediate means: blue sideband 14.2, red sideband 15.3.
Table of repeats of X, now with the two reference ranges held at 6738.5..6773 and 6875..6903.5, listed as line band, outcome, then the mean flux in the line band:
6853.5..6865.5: 0.9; 14.2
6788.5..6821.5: 1.8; 14.3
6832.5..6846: 0.1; 15.2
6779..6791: 0.7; 14.2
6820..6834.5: 0.4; 14.9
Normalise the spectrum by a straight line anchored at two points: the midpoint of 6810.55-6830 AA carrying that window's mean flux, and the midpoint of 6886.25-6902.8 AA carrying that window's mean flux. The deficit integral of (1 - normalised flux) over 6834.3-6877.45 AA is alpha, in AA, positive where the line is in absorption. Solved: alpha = 1.6 AA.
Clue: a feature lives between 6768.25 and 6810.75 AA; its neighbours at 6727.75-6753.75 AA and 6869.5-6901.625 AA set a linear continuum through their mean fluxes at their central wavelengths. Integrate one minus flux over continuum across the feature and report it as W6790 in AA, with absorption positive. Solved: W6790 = 1.7 AA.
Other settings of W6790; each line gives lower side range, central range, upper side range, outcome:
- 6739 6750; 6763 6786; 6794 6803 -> -0.37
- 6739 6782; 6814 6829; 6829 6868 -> 0.16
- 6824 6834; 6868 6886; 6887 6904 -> 0.73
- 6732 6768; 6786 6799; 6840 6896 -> 0.82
